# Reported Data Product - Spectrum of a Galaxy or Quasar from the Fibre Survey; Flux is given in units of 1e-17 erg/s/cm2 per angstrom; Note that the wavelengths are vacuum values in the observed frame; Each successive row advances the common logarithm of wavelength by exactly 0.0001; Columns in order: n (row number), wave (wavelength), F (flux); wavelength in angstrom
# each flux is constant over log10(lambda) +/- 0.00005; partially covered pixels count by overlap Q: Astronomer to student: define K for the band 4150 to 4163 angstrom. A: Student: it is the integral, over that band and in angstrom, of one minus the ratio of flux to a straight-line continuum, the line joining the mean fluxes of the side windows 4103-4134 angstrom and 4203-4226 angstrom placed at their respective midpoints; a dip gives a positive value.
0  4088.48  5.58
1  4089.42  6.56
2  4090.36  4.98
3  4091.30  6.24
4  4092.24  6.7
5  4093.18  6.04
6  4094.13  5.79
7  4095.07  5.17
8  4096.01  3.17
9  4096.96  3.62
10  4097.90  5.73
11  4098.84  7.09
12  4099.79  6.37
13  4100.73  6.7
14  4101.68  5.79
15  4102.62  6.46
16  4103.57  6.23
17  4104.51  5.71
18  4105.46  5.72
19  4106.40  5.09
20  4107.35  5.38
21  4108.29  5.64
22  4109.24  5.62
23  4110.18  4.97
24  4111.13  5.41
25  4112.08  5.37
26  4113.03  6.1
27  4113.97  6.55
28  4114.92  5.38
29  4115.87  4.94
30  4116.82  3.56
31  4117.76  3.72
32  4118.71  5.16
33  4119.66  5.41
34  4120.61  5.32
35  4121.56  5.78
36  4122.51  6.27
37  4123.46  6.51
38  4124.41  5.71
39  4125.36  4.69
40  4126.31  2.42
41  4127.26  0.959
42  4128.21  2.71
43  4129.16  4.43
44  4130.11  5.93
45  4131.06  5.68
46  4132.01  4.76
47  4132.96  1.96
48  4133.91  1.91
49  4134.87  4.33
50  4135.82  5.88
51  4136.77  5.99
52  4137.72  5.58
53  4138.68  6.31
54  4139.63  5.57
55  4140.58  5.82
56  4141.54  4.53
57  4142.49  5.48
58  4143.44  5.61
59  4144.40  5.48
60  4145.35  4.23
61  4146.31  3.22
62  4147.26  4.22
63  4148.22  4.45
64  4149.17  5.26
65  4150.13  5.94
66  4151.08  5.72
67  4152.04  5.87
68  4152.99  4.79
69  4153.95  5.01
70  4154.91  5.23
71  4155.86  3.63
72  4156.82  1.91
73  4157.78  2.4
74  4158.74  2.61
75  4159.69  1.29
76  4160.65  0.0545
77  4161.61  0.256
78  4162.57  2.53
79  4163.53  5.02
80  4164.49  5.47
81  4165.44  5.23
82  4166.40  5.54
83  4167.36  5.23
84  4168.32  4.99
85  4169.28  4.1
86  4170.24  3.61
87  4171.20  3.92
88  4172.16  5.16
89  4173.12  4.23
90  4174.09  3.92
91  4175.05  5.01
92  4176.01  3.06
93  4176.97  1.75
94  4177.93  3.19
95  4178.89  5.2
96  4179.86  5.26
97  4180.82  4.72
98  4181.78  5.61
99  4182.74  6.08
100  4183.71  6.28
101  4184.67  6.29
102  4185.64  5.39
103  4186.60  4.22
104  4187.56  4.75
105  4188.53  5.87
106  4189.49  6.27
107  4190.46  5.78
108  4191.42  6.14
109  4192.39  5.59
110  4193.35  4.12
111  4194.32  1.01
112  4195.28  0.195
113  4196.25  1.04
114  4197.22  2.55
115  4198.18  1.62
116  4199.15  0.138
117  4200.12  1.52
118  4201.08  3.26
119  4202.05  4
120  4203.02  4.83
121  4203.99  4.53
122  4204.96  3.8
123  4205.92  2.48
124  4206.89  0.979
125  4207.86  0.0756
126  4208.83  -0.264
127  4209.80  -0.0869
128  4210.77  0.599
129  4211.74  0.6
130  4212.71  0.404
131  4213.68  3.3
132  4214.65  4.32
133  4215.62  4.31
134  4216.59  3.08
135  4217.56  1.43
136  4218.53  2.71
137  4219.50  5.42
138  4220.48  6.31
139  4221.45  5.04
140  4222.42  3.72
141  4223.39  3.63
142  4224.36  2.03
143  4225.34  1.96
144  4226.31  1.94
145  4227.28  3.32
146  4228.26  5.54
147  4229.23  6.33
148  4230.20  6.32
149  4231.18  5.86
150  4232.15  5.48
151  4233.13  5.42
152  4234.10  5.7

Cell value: 2.4 angstrom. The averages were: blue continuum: 4.92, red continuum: 2.67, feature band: 3.31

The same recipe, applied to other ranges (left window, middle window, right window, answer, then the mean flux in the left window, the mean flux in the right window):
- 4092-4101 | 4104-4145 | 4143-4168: -1.2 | 5.59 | 4.09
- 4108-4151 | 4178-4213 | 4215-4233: 8.4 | 4.91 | 4.16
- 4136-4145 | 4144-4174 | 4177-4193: 7.6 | 5.59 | 5.3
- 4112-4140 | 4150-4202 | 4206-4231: -2.3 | 4.82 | 2.95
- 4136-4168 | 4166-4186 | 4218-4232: -1.4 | 4.42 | 4.32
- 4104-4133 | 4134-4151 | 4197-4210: -3.8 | 4.98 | 2.14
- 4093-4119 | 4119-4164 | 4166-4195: 6.6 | 5.44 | 4.71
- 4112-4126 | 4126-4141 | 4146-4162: 0.6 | 5.33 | 3.66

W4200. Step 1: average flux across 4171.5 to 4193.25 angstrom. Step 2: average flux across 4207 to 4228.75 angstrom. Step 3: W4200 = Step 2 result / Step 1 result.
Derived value 0.5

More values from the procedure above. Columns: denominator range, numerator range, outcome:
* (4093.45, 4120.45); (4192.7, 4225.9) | 0.46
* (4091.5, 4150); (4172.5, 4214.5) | 0.66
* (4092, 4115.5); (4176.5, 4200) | 0.72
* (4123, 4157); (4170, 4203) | 0.86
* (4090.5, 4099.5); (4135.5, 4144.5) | 1.02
